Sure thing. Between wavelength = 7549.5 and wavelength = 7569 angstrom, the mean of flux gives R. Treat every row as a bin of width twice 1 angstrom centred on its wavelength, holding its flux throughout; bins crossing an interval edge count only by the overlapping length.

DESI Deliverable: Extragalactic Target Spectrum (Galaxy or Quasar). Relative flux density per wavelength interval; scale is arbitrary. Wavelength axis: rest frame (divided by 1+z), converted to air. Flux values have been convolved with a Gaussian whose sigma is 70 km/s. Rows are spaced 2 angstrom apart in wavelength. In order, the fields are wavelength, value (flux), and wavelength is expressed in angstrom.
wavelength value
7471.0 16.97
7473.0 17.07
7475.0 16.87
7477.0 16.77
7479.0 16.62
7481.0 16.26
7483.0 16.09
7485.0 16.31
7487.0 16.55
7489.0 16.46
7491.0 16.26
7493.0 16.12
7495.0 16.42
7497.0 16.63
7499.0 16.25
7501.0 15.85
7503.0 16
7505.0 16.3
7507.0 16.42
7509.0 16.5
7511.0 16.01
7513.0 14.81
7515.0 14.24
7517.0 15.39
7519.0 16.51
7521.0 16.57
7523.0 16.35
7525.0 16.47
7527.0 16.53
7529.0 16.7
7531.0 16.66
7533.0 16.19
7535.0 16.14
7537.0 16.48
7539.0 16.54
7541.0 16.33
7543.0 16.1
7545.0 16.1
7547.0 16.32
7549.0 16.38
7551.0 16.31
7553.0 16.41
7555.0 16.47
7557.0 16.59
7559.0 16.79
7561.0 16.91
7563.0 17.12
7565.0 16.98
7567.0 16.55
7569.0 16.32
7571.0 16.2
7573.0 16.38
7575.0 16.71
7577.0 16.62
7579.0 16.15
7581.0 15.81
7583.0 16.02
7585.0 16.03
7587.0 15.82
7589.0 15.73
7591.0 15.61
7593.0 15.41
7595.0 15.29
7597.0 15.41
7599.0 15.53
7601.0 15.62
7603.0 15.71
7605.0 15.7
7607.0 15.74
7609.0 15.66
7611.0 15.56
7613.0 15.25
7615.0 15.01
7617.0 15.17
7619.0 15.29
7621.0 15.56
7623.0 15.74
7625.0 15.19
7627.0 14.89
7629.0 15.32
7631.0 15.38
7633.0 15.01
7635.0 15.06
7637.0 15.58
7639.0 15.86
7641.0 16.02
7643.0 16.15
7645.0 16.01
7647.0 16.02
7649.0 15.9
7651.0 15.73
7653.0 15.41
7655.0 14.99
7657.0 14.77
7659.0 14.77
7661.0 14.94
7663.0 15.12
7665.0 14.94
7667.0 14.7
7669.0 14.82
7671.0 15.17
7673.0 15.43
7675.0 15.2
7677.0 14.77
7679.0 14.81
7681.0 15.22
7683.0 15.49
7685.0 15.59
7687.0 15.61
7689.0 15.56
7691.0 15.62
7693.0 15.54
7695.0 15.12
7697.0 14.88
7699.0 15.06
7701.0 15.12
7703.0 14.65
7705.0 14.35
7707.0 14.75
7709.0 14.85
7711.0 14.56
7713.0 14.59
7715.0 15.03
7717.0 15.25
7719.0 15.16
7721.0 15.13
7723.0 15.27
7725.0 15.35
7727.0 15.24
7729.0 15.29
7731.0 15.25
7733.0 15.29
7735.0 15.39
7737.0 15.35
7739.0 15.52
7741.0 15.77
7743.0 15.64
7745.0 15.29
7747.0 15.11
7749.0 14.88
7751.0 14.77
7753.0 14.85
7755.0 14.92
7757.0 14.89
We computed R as 16.7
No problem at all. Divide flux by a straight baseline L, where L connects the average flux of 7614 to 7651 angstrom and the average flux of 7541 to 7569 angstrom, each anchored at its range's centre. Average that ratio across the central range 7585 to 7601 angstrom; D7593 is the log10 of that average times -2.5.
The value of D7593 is 0.03 mag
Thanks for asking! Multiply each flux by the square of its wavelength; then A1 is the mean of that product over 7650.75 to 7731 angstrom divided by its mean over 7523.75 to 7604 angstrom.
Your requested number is 1.0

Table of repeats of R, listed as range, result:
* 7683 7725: 15.1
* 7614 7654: 15.5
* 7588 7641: 15.4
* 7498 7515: 15.9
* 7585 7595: 15.6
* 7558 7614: 16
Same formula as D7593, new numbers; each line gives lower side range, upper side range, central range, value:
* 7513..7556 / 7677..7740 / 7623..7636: 0.031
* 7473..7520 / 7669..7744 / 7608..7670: 0.011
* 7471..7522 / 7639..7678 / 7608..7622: 0.015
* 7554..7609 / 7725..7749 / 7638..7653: -0.008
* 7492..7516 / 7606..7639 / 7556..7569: -0.075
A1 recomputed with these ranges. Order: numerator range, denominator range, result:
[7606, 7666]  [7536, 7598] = 0.96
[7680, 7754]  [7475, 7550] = 0.99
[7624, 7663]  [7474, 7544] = 0.98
